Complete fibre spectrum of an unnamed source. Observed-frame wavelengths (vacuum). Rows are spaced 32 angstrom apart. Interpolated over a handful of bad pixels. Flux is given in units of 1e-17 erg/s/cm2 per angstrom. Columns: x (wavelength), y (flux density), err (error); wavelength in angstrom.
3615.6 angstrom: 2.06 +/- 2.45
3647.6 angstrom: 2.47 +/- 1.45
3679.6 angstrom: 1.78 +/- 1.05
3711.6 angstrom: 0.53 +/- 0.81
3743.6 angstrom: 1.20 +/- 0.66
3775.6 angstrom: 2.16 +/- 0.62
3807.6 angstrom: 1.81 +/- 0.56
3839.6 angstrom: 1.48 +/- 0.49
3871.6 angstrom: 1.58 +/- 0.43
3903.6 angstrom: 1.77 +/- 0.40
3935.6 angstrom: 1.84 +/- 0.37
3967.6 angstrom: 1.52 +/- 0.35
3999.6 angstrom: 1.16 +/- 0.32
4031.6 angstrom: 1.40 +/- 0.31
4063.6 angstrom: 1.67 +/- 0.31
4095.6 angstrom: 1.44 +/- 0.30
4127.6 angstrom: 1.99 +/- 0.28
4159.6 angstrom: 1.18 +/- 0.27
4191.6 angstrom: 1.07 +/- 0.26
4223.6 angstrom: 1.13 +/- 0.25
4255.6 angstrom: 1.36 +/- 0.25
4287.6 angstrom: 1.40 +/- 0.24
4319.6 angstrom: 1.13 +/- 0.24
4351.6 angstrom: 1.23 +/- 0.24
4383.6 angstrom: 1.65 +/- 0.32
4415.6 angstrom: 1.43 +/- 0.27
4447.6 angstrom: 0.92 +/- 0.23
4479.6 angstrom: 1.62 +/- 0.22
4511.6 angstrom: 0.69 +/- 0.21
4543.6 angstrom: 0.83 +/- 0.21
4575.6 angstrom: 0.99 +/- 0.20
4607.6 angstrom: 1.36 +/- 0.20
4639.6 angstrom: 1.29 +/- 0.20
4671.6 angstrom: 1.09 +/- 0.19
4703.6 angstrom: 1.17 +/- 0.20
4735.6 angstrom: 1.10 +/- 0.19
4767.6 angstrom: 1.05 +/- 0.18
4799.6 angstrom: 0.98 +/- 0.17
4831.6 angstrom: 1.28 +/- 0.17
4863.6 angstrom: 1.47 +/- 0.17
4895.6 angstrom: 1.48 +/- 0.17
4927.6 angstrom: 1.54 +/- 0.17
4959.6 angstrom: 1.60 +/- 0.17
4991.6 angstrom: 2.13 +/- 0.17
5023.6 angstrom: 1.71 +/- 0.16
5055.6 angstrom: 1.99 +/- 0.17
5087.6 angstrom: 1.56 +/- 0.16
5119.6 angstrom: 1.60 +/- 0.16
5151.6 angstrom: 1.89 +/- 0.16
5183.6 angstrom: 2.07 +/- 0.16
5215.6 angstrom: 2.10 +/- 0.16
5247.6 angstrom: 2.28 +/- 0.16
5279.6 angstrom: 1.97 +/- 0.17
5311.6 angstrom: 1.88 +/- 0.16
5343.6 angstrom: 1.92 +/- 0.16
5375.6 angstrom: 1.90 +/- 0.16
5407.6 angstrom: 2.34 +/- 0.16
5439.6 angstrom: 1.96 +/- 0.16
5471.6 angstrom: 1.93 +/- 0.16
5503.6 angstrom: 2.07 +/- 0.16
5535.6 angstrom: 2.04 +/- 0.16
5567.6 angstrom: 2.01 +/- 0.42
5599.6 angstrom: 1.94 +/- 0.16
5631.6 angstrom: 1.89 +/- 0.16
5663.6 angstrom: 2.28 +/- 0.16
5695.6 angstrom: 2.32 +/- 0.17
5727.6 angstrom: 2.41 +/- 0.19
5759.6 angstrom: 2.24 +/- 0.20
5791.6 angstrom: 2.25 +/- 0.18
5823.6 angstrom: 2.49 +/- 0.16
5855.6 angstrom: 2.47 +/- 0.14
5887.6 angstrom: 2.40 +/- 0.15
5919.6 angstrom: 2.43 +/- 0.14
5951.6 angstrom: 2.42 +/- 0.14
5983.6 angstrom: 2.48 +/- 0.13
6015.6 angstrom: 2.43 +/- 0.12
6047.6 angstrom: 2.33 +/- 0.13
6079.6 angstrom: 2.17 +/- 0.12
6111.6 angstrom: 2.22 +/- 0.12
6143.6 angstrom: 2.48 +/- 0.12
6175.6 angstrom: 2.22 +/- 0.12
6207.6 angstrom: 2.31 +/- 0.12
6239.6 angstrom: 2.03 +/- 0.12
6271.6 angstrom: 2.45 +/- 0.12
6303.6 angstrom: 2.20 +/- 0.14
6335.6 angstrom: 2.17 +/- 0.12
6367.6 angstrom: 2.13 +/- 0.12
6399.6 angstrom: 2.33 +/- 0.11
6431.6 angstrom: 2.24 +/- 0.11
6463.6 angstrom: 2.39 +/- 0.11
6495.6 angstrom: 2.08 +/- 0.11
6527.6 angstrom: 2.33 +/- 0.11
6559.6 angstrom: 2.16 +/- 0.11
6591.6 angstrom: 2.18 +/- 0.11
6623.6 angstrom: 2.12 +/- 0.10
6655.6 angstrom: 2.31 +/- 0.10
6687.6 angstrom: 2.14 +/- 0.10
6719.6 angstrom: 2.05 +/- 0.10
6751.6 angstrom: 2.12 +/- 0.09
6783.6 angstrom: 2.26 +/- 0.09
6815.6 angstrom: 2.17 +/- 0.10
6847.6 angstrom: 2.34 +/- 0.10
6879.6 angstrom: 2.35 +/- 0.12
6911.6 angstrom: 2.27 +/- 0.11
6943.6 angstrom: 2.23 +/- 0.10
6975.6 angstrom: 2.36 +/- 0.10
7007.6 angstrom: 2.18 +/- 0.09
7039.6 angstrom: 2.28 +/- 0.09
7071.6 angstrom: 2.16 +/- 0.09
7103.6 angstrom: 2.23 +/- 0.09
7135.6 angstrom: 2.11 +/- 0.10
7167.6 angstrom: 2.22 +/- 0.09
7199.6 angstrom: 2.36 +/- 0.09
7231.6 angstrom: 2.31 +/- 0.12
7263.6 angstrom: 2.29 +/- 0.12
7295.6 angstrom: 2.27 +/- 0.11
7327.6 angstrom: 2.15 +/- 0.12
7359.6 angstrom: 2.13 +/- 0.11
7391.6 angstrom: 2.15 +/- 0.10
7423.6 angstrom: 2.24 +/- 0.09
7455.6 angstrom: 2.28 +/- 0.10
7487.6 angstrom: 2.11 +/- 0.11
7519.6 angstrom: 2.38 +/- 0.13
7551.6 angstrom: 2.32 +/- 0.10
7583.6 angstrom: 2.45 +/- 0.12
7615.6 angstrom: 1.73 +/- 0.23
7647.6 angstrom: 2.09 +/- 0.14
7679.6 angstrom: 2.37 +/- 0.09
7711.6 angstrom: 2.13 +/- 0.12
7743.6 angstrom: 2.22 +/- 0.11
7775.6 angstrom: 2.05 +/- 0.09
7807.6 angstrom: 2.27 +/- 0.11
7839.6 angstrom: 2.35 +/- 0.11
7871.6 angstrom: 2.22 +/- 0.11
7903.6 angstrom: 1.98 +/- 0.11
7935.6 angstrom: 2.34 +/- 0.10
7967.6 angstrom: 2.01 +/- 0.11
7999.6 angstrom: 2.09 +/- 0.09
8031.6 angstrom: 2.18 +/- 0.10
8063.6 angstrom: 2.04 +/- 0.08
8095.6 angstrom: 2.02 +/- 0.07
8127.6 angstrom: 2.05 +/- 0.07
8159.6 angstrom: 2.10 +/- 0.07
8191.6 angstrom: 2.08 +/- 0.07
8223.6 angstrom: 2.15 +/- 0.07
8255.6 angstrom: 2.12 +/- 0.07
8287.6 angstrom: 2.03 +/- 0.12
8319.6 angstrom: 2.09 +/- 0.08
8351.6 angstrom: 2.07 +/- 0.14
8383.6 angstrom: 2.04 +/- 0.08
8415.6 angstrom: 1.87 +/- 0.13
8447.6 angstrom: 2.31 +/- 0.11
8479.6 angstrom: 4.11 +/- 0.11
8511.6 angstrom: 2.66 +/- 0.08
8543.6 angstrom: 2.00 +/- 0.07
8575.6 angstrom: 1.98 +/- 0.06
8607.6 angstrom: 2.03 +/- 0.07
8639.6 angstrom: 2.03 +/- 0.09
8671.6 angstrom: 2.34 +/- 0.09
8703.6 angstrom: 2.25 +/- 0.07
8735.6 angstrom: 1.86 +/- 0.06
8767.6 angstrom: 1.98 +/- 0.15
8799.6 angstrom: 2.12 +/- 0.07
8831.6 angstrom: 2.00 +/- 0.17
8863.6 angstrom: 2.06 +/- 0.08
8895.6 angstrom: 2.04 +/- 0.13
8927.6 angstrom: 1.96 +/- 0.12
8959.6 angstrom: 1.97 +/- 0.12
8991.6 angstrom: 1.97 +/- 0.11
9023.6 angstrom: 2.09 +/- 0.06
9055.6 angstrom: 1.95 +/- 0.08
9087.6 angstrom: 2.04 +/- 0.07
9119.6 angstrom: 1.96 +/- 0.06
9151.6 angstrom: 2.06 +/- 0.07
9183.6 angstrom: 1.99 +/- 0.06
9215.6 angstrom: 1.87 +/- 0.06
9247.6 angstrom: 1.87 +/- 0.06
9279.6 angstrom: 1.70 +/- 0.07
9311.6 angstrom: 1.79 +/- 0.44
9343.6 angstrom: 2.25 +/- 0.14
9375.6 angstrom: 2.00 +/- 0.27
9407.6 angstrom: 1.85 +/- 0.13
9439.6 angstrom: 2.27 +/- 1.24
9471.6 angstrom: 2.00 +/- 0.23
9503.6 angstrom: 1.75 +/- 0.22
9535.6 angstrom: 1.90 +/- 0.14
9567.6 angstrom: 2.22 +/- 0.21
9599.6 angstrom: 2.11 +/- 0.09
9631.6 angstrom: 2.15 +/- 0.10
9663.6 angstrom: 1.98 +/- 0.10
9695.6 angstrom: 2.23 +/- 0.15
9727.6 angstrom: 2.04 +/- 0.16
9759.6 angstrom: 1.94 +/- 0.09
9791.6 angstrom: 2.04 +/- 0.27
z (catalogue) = 0.292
